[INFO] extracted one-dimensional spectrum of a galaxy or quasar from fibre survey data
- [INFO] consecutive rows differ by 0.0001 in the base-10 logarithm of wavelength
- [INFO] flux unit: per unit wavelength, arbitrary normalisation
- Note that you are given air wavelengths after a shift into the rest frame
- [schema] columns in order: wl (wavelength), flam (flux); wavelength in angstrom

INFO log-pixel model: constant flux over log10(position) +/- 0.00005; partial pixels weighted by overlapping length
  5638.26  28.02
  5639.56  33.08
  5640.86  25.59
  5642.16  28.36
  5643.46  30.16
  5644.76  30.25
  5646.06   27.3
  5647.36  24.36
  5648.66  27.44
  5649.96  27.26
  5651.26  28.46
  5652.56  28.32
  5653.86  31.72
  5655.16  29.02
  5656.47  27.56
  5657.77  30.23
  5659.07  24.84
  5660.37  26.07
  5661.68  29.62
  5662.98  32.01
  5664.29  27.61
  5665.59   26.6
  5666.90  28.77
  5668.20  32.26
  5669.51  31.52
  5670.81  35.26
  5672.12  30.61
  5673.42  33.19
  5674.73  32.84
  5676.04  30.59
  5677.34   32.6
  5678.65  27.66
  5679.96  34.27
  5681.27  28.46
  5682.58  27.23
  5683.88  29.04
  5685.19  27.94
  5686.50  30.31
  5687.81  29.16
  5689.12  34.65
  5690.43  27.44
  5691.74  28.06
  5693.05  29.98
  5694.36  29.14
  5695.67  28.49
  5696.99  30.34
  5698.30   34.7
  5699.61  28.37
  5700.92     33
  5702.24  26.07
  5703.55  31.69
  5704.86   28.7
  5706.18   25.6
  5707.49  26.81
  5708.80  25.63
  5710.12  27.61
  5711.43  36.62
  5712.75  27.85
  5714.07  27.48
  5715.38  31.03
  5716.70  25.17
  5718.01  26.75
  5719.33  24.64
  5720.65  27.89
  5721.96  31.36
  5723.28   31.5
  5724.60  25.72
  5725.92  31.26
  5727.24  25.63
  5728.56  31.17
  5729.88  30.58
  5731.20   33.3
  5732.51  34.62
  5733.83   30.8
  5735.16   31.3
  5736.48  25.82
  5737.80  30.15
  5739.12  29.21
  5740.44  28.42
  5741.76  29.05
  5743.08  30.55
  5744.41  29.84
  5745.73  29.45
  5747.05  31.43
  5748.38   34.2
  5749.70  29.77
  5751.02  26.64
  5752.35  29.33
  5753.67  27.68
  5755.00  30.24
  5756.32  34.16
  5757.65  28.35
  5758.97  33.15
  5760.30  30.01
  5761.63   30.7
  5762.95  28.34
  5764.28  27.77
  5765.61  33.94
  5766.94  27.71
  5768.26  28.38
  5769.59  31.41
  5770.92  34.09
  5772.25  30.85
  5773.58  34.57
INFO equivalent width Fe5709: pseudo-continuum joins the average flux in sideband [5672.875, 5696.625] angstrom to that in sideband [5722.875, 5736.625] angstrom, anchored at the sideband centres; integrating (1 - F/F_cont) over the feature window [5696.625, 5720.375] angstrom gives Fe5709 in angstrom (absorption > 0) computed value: 1.1 angstrom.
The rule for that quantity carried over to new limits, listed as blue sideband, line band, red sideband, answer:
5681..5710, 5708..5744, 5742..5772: 0.5 angstrom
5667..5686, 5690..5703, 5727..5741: 0.4 angstrom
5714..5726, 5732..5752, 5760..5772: -0.6 angstrom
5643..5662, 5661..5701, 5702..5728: -3.0 angstrom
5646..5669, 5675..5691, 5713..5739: -0.8 angstrom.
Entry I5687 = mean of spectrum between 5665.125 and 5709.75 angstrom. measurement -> 29.9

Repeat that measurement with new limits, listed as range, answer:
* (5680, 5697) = 29.4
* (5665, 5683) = 30.9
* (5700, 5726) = 28.6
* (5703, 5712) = 28.9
